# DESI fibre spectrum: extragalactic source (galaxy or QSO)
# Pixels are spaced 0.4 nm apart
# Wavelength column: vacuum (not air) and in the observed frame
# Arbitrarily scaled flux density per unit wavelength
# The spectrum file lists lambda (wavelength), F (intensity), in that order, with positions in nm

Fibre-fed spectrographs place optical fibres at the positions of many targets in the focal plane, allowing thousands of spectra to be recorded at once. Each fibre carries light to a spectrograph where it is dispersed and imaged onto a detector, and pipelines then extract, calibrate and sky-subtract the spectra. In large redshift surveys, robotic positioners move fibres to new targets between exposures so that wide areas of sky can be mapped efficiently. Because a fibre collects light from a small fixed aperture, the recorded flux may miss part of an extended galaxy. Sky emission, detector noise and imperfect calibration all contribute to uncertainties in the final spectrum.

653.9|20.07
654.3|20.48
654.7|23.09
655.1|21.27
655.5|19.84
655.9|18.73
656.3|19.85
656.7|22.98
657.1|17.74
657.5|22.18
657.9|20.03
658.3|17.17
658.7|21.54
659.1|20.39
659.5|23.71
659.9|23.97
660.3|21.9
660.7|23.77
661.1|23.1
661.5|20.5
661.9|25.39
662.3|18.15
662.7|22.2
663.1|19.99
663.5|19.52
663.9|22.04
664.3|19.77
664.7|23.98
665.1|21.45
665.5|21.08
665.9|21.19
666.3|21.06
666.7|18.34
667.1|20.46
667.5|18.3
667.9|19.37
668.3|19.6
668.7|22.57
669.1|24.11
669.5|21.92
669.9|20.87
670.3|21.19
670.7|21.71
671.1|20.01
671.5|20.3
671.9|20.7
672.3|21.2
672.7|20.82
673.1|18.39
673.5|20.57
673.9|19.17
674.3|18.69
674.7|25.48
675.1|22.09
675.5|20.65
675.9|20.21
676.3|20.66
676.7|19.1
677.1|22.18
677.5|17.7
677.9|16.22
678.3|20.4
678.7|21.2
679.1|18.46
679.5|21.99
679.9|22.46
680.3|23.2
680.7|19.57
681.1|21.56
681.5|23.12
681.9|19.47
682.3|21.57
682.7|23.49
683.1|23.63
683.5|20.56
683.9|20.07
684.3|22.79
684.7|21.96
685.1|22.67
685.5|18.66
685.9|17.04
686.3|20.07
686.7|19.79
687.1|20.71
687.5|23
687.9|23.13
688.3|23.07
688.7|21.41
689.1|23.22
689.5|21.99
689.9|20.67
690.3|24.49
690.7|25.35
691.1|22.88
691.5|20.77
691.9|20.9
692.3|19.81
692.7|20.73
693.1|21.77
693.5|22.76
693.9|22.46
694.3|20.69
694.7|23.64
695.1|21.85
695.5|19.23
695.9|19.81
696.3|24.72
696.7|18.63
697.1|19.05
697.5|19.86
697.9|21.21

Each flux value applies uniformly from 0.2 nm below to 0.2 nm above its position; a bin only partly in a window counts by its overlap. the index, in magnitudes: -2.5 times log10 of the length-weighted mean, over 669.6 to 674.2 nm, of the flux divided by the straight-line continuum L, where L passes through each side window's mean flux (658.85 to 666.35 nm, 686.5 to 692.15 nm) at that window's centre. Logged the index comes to 0.08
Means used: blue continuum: 21.8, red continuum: 22.2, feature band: 20.4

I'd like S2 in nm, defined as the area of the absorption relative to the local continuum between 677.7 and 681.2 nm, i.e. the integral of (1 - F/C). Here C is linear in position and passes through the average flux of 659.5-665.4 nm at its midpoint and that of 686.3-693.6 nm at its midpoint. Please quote 0.22 nm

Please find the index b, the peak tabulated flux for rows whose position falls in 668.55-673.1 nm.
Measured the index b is 24.11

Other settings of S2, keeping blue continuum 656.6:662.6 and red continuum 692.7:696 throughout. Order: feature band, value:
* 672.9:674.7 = 0.134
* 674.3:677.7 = 0.100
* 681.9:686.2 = 0.077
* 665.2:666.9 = 0.080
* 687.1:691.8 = -0.235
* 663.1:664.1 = 0.041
